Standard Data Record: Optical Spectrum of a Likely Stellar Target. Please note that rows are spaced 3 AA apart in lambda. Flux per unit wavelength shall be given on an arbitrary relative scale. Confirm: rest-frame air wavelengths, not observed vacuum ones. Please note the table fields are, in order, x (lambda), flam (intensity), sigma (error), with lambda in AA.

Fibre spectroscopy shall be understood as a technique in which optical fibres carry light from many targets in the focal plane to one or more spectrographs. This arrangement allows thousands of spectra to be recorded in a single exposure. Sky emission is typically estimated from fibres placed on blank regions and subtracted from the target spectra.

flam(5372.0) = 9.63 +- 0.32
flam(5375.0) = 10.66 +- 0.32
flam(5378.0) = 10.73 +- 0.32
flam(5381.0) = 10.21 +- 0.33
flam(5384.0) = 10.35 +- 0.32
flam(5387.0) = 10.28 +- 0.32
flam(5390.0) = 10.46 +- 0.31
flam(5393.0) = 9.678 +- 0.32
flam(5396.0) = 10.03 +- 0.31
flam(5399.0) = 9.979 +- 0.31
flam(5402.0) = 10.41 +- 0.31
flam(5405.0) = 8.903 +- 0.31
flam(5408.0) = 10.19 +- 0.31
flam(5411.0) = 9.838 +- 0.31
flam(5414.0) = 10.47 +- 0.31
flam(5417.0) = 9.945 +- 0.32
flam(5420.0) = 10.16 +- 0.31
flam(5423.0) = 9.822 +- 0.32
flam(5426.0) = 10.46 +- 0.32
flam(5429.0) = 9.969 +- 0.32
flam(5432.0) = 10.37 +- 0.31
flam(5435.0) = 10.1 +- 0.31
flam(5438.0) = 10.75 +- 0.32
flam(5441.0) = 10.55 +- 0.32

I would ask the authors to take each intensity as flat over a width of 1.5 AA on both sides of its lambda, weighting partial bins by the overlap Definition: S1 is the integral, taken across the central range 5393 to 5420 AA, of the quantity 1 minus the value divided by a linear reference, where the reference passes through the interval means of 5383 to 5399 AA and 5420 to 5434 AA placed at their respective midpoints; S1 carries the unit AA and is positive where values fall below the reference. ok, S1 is 0.5 AA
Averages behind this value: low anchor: 10.1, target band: 9.96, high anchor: 10.2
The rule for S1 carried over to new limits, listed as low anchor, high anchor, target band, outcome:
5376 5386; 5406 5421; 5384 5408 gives 0.6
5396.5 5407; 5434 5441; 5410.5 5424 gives 0.0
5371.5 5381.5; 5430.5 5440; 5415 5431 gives 0.5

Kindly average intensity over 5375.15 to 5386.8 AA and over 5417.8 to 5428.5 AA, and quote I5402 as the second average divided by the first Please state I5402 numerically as 0.97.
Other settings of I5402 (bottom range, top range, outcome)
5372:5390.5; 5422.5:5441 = 0.99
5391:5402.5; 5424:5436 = 1.02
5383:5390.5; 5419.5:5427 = 0.98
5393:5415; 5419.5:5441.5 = 1.03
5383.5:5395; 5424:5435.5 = 1.00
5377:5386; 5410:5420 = 0.97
